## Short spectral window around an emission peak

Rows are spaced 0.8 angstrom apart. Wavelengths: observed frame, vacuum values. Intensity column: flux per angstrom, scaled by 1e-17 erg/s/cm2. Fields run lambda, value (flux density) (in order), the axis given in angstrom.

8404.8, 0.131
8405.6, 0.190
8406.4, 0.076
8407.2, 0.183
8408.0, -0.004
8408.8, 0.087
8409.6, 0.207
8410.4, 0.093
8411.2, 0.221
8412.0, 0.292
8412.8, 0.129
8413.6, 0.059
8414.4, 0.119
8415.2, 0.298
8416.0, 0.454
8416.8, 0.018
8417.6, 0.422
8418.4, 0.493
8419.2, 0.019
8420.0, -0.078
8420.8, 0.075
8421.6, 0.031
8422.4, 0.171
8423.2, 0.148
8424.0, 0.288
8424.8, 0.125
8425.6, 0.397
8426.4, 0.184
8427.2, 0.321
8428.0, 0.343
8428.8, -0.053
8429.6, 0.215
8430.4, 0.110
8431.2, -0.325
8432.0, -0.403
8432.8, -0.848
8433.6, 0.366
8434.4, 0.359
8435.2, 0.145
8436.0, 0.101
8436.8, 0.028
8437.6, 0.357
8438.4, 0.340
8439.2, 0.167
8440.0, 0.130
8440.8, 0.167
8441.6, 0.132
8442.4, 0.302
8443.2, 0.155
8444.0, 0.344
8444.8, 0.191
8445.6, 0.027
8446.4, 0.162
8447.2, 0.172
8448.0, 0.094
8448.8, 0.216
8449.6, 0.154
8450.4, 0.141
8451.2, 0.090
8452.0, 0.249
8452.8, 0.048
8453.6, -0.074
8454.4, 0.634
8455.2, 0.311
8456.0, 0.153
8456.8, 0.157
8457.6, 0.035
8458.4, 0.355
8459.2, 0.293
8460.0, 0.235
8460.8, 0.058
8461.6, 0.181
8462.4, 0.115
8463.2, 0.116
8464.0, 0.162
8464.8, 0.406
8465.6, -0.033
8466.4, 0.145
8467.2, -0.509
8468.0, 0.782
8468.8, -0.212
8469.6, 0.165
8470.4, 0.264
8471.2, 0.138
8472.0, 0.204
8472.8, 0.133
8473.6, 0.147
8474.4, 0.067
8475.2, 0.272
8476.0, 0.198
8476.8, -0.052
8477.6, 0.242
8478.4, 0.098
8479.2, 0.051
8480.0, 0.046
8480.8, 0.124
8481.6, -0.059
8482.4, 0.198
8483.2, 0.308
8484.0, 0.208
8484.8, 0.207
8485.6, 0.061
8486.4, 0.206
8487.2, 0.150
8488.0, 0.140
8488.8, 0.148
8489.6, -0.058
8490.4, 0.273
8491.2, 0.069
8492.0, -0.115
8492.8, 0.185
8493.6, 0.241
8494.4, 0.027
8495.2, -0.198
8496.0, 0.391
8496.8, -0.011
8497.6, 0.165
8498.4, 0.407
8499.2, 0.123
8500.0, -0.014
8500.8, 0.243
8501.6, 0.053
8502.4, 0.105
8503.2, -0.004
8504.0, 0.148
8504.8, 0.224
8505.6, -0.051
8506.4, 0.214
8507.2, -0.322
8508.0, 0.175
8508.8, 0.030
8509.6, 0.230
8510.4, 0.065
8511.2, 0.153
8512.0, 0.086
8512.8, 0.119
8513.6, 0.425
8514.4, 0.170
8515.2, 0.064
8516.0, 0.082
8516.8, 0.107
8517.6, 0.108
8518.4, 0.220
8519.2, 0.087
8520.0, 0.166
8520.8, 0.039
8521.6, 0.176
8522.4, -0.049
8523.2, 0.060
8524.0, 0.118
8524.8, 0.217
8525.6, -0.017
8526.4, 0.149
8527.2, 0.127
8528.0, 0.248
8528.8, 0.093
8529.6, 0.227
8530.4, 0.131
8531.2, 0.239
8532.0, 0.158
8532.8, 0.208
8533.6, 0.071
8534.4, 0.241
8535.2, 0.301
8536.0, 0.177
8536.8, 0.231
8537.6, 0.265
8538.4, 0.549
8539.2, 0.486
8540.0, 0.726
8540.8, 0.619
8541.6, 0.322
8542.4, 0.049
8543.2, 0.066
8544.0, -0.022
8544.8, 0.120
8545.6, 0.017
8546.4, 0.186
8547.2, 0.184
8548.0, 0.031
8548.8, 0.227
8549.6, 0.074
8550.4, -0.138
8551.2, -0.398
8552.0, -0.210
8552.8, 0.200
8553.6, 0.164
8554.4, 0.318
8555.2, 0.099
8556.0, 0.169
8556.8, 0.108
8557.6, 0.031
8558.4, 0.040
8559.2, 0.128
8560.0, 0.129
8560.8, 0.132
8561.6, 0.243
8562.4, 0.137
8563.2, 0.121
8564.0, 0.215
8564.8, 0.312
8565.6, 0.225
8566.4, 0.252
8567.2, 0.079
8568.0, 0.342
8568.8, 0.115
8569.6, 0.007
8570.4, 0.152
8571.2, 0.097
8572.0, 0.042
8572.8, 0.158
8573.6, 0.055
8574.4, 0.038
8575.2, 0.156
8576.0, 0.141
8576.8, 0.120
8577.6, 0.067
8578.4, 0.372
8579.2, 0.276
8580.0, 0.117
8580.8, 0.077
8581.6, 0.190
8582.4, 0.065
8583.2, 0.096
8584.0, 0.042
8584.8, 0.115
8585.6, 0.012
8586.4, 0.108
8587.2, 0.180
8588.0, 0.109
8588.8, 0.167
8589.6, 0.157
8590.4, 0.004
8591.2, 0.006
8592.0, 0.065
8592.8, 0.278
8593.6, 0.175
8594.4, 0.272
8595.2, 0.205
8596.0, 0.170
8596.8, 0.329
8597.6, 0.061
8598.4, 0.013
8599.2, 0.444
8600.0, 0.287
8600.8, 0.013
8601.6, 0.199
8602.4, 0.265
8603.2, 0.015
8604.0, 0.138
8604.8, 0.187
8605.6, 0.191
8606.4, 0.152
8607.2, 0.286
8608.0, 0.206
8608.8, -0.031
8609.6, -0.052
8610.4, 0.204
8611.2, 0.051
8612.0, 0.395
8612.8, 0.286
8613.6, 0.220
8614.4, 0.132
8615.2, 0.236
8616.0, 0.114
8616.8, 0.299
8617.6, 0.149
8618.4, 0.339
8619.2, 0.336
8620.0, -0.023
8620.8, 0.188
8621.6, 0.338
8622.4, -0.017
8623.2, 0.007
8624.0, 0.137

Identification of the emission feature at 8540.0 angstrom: H-gamma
